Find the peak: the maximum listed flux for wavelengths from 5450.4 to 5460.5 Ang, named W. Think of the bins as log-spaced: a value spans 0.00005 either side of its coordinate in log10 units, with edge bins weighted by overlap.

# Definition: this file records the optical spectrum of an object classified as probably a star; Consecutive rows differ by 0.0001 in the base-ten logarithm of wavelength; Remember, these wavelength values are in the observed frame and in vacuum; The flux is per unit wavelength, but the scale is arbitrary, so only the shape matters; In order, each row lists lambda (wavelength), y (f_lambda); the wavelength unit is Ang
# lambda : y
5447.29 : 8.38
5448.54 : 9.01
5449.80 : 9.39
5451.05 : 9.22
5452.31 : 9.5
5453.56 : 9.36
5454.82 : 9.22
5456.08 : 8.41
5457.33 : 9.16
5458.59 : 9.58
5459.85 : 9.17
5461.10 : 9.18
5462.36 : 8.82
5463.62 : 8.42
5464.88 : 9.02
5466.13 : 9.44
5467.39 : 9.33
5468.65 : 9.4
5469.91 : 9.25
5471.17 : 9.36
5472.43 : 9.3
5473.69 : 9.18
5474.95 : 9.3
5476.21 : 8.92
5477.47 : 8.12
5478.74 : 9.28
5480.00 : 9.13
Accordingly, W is 9.58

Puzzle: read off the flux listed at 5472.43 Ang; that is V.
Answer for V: 9.3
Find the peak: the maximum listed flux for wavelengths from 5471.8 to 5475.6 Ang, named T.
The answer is 9.3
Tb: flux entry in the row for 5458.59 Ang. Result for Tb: 9.58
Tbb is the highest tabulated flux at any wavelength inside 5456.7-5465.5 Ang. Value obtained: 9.58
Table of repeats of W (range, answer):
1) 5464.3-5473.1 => 9.44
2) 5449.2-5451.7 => 9.39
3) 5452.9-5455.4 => 9.36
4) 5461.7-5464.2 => 8.82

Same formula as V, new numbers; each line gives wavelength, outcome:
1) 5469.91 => 9.25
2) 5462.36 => 8.82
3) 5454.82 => 9.22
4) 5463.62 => 8.42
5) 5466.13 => 9.44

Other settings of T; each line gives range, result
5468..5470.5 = 9.4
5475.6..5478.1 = 8.92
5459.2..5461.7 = 9.18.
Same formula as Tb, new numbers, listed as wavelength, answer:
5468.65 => 9.4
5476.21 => 8.92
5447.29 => 8.38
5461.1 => 9.18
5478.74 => 9.28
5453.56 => 9.36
